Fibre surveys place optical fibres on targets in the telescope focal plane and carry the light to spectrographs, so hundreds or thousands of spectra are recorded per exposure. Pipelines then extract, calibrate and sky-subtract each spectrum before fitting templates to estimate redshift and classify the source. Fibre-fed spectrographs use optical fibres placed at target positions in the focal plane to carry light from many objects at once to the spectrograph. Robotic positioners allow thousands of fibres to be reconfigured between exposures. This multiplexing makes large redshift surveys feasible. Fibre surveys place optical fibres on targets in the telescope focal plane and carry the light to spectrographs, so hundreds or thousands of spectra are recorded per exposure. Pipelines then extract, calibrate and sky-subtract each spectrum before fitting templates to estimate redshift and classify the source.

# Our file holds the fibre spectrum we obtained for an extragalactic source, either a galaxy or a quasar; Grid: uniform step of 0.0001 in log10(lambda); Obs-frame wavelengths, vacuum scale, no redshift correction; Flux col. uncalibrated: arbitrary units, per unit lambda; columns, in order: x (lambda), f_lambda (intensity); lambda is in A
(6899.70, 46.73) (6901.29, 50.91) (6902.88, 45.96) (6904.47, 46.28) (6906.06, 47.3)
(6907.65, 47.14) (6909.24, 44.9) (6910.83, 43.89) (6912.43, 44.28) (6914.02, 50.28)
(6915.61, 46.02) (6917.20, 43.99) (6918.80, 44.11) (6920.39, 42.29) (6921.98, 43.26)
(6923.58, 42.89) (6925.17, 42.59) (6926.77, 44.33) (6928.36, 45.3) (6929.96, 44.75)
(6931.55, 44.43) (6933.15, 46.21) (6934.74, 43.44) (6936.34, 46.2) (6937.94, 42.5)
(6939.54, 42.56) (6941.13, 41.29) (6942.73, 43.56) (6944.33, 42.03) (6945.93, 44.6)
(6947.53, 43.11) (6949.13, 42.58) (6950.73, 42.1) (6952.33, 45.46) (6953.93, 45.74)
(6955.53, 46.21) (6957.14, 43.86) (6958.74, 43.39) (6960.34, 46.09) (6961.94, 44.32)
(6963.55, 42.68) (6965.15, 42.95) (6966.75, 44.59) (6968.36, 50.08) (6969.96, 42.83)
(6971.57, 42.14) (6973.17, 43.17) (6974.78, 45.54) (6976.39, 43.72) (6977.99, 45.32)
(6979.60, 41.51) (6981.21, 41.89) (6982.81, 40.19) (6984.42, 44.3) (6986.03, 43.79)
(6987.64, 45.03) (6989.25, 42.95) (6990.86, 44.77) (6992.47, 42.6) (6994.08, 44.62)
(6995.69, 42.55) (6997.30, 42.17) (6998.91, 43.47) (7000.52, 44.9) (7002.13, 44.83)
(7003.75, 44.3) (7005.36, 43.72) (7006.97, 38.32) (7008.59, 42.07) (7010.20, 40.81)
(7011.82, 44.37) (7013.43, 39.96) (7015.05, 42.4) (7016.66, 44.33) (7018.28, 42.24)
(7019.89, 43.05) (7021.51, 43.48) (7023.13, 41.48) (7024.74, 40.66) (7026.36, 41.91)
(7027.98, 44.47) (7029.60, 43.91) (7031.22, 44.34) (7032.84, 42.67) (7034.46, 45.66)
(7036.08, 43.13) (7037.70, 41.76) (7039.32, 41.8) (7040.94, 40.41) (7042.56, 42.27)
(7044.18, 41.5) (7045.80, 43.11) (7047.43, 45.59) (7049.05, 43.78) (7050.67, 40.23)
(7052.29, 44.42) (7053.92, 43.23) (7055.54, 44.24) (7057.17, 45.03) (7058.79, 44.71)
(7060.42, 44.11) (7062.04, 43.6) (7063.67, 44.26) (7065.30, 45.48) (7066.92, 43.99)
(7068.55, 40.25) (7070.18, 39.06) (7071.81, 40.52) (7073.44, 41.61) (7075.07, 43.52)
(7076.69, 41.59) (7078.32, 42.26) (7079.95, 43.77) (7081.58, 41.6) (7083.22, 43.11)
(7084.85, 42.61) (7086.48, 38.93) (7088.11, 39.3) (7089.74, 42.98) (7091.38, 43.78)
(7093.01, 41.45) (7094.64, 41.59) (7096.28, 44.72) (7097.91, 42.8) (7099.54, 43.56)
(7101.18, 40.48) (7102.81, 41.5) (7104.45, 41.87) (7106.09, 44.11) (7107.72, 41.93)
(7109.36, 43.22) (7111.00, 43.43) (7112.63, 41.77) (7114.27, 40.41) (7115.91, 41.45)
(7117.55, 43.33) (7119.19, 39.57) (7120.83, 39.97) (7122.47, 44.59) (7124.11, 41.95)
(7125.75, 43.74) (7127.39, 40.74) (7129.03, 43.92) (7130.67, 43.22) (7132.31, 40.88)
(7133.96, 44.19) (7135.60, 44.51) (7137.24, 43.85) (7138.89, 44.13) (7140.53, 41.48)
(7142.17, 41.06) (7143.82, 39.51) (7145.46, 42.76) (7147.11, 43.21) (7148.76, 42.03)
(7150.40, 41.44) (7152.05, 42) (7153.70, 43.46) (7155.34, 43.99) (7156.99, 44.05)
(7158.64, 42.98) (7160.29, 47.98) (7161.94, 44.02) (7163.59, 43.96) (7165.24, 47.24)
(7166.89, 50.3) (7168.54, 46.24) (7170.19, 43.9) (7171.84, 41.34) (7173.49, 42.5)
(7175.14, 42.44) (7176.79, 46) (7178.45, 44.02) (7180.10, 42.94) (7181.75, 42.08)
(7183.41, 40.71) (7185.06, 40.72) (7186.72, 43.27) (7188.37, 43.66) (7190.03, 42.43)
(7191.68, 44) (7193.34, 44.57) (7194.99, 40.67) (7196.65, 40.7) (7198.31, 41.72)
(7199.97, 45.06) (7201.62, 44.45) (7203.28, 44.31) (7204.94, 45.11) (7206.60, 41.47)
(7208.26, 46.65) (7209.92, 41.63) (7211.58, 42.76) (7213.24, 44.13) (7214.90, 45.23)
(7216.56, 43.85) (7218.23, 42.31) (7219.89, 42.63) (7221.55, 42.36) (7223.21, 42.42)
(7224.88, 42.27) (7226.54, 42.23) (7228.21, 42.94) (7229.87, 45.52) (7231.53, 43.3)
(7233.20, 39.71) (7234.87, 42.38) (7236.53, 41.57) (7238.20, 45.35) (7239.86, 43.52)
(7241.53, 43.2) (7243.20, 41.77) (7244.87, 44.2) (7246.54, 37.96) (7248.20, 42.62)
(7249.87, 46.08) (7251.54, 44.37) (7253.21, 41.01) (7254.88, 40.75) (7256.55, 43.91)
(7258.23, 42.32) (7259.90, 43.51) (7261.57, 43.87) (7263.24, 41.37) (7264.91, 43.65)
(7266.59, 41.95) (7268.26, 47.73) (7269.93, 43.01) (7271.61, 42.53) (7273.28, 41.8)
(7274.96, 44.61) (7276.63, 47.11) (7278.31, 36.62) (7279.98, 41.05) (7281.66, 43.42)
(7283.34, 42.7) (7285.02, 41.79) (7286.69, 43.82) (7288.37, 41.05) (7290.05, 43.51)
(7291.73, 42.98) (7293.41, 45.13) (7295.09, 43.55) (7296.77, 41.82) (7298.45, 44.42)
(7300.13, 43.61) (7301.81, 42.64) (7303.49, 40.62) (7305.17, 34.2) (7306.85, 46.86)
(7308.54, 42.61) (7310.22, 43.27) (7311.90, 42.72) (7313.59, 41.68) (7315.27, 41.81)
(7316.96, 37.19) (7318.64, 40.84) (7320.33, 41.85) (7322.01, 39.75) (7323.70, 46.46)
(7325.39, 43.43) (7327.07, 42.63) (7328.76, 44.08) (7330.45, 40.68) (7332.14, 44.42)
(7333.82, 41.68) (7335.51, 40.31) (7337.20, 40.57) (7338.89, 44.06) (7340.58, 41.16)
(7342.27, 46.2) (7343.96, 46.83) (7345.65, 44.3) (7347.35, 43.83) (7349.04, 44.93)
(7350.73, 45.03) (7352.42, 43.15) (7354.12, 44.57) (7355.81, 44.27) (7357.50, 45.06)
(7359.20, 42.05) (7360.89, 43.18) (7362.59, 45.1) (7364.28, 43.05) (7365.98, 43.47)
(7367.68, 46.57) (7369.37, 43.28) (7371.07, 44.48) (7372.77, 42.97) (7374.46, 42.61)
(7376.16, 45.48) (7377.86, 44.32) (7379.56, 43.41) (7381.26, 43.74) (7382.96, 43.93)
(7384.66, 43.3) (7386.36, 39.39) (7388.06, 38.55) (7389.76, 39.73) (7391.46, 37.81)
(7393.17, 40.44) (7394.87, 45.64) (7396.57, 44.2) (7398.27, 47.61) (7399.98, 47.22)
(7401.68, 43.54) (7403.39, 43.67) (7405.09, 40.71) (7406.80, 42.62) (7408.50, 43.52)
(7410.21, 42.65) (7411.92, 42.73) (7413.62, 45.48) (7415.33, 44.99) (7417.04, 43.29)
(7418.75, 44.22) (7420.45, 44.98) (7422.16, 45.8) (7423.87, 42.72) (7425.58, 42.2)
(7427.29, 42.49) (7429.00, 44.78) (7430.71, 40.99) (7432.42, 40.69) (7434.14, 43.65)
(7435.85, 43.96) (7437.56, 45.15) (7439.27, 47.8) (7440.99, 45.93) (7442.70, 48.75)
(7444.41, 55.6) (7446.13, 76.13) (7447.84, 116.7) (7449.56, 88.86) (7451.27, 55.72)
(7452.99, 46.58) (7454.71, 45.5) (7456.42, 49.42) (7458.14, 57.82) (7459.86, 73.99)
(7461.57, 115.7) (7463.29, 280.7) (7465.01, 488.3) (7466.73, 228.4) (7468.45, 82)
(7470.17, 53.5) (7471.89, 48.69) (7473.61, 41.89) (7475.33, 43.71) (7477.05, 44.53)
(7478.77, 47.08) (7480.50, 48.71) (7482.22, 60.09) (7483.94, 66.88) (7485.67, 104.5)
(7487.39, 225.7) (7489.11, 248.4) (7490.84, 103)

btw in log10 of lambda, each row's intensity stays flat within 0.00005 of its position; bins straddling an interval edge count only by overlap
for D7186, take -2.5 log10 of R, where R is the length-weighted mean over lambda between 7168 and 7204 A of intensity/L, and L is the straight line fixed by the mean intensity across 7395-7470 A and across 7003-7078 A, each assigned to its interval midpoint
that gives 0.24 mag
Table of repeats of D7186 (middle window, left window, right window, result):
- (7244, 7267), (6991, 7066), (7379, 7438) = 0.01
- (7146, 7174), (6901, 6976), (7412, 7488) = 0.31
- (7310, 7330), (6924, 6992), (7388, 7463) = 0.20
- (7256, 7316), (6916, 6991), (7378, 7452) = 0.09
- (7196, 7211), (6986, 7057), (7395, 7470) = 0.27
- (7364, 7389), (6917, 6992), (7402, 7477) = 0.49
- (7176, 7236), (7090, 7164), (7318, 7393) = -0.01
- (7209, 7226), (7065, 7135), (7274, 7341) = -0.02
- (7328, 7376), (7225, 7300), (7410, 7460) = 0.09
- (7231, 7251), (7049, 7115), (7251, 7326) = 0.00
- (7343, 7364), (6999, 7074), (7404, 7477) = 0.43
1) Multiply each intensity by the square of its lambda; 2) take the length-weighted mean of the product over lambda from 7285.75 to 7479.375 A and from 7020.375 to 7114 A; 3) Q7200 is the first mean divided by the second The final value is 1.39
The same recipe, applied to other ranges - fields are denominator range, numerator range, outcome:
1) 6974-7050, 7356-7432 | 1.12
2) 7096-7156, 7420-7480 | 2.04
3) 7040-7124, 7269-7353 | 1.07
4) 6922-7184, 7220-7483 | 1.30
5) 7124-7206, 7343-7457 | 1.15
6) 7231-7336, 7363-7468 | 1.54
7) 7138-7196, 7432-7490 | 2.38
